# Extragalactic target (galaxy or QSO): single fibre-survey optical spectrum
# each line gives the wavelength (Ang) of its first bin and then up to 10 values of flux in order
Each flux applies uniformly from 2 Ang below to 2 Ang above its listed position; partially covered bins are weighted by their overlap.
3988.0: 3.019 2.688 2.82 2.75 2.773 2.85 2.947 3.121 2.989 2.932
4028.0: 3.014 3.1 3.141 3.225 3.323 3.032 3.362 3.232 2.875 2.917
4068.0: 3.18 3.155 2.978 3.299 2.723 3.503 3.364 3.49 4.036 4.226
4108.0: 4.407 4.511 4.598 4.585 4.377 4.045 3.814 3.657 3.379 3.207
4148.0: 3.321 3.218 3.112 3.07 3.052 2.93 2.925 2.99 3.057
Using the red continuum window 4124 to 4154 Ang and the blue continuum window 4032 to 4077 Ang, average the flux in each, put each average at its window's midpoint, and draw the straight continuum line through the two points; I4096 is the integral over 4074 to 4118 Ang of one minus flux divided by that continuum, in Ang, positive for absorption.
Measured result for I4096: -5.0 Ang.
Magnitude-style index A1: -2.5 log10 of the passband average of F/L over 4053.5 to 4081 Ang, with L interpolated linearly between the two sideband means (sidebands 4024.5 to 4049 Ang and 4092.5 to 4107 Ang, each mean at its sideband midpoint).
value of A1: 0.135 mag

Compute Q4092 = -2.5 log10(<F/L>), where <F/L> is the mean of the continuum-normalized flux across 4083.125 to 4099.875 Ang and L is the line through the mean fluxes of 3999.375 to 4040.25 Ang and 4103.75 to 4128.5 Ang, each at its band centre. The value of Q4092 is 0.20 mag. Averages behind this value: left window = 2.98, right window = 4.43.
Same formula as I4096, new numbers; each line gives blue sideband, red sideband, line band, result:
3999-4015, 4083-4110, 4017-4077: 2.4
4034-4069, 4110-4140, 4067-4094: 2.9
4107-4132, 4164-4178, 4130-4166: 2.8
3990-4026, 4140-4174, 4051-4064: -0.7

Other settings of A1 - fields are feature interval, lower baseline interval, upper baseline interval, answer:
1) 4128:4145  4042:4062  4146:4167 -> -0.14 mag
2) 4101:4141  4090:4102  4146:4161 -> -0.21 mag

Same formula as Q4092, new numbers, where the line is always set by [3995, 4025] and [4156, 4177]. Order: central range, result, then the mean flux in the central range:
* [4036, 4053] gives -0.10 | 3.22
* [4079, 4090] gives -0.08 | 3.16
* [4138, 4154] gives -0.10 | 3.28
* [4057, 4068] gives -0.02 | 2.98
